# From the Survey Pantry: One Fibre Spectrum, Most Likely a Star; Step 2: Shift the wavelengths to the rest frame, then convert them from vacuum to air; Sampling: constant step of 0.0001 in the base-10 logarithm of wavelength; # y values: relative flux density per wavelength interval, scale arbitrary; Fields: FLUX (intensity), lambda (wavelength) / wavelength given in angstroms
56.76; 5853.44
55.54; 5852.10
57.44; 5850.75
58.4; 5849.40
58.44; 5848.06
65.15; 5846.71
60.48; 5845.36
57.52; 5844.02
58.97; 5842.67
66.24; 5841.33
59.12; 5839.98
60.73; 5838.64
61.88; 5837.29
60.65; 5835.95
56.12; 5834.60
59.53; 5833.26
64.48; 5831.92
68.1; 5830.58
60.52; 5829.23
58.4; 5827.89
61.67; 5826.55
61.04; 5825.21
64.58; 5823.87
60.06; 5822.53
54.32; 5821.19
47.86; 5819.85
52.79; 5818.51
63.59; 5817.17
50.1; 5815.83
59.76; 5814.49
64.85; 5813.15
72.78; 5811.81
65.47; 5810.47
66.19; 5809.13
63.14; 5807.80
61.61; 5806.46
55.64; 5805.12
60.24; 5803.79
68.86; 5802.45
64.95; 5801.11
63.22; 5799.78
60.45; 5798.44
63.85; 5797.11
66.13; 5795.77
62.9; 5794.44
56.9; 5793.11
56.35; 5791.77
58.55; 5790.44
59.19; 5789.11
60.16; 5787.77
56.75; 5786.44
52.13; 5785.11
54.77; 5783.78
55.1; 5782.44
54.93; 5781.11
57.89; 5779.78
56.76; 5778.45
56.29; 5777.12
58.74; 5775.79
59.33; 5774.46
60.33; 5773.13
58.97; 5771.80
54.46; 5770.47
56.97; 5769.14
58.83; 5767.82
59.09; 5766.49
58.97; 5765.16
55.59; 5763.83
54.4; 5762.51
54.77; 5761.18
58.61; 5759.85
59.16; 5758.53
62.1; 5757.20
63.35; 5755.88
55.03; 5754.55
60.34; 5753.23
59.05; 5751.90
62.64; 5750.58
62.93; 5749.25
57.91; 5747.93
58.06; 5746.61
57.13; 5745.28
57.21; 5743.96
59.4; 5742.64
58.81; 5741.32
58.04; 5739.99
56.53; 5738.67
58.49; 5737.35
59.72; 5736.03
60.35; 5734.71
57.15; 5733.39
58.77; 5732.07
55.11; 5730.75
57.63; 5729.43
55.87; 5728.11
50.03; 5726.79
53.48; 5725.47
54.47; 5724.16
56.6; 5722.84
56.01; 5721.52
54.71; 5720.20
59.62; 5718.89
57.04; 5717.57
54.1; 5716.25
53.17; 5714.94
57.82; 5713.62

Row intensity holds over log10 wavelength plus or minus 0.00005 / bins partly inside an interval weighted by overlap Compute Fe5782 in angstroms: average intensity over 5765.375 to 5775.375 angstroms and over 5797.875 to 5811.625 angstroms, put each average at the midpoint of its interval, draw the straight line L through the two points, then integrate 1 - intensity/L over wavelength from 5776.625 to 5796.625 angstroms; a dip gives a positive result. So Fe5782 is 1.0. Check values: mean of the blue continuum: 58.3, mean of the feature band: 57.7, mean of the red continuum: 63.3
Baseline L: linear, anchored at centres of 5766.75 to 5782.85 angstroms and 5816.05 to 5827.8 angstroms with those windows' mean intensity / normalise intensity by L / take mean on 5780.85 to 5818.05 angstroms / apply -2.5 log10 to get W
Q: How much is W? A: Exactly -0.054 mag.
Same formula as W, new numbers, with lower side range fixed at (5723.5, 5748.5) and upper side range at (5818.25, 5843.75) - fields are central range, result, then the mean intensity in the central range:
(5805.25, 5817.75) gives -0.06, 62.7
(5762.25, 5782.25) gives 0.01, 57.5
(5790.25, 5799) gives -0.04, 60.9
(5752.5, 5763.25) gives -0.01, 58.5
